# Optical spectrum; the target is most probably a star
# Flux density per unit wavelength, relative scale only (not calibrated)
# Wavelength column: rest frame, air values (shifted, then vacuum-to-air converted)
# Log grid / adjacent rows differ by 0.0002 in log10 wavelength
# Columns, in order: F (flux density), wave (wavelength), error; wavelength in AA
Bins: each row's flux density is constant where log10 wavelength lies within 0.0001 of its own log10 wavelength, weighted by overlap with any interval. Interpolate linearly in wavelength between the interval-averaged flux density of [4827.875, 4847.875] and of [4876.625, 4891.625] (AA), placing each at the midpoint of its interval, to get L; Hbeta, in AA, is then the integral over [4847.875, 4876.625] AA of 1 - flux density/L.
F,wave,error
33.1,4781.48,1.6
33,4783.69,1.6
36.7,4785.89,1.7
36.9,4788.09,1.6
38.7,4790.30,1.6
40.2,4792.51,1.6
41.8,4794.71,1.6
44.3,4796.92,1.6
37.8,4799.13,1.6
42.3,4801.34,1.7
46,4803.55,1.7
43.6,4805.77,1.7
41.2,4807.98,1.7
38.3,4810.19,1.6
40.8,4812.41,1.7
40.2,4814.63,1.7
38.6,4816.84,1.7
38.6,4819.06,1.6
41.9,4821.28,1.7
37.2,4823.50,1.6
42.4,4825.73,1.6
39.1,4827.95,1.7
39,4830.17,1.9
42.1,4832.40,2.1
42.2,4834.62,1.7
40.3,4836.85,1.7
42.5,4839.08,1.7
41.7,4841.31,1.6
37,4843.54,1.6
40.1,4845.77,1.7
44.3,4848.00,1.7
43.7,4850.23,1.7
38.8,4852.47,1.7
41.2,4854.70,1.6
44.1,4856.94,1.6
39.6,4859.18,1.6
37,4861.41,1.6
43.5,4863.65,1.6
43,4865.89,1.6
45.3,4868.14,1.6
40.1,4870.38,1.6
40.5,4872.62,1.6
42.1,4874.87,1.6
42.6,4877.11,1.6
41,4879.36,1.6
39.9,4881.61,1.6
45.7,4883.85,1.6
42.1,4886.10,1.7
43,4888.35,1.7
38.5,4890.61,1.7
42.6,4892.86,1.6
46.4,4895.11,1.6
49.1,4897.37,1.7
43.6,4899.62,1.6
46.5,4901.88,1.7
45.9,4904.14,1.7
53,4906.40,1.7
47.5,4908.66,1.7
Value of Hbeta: -0.30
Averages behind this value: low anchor 40.7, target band 41.7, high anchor 41.8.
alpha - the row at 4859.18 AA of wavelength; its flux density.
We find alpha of 39.6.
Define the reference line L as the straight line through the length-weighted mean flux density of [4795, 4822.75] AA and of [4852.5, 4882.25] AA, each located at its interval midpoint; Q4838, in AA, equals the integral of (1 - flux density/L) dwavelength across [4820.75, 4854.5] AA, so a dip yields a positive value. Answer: 0.38 AA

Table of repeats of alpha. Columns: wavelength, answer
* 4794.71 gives 41.8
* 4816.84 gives 38.6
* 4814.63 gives 40.2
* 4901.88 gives 46.5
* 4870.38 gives 40.1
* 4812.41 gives 40.8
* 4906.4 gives 53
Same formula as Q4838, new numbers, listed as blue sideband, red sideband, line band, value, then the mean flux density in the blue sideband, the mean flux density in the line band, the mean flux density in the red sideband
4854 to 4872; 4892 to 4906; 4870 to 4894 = 1.3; 41.7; 41.7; 46.1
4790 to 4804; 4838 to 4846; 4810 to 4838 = 0.5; 41.6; 40.1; 40.3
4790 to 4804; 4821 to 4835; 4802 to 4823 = 0.0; 41.6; 40.9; 40.4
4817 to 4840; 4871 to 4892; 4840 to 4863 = 0.1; 40.4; 40.8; 41.7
